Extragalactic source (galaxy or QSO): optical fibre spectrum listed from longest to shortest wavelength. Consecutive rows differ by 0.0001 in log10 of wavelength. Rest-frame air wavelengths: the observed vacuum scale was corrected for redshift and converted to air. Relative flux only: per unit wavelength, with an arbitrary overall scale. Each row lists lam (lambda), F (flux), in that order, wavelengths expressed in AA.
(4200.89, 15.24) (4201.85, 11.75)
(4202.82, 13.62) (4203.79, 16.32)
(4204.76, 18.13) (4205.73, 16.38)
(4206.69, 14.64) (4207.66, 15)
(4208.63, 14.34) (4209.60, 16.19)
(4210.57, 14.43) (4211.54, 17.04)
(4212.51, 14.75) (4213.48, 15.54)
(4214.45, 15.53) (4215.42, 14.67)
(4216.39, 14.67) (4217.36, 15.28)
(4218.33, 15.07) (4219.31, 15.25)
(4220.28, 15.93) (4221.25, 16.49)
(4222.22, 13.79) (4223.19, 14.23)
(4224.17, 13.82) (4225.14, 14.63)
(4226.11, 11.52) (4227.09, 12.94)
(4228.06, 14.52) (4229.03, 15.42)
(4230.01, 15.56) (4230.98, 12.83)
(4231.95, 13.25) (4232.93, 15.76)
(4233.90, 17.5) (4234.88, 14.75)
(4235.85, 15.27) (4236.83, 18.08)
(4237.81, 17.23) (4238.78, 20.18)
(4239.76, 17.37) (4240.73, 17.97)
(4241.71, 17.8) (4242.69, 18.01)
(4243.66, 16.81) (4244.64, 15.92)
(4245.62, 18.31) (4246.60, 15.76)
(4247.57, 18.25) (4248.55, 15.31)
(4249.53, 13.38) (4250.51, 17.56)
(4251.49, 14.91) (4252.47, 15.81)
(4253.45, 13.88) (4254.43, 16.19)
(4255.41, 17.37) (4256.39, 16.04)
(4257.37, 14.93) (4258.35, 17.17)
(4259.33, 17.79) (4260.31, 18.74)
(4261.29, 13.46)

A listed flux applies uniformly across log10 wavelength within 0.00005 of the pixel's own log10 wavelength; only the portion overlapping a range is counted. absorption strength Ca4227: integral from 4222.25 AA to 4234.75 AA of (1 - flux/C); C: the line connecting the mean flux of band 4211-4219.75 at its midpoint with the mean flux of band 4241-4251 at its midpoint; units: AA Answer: 1.3 AA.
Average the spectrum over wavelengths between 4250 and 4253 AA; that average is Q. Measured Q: 16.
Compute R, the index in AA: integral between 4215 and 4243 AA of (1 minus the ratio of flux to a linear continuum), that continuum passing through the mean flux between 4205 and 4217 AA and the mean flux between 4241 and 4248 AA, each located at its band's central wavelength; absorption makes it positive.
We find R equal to 1.5 AA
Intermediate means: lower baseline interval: 15.3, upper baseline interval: 17.3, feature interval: 15.5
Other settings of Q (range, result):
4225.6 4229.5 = 13.6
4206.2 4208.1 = 14.9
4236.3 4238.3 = 17.6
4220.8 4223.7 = 14.8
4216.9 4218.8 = 15.2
